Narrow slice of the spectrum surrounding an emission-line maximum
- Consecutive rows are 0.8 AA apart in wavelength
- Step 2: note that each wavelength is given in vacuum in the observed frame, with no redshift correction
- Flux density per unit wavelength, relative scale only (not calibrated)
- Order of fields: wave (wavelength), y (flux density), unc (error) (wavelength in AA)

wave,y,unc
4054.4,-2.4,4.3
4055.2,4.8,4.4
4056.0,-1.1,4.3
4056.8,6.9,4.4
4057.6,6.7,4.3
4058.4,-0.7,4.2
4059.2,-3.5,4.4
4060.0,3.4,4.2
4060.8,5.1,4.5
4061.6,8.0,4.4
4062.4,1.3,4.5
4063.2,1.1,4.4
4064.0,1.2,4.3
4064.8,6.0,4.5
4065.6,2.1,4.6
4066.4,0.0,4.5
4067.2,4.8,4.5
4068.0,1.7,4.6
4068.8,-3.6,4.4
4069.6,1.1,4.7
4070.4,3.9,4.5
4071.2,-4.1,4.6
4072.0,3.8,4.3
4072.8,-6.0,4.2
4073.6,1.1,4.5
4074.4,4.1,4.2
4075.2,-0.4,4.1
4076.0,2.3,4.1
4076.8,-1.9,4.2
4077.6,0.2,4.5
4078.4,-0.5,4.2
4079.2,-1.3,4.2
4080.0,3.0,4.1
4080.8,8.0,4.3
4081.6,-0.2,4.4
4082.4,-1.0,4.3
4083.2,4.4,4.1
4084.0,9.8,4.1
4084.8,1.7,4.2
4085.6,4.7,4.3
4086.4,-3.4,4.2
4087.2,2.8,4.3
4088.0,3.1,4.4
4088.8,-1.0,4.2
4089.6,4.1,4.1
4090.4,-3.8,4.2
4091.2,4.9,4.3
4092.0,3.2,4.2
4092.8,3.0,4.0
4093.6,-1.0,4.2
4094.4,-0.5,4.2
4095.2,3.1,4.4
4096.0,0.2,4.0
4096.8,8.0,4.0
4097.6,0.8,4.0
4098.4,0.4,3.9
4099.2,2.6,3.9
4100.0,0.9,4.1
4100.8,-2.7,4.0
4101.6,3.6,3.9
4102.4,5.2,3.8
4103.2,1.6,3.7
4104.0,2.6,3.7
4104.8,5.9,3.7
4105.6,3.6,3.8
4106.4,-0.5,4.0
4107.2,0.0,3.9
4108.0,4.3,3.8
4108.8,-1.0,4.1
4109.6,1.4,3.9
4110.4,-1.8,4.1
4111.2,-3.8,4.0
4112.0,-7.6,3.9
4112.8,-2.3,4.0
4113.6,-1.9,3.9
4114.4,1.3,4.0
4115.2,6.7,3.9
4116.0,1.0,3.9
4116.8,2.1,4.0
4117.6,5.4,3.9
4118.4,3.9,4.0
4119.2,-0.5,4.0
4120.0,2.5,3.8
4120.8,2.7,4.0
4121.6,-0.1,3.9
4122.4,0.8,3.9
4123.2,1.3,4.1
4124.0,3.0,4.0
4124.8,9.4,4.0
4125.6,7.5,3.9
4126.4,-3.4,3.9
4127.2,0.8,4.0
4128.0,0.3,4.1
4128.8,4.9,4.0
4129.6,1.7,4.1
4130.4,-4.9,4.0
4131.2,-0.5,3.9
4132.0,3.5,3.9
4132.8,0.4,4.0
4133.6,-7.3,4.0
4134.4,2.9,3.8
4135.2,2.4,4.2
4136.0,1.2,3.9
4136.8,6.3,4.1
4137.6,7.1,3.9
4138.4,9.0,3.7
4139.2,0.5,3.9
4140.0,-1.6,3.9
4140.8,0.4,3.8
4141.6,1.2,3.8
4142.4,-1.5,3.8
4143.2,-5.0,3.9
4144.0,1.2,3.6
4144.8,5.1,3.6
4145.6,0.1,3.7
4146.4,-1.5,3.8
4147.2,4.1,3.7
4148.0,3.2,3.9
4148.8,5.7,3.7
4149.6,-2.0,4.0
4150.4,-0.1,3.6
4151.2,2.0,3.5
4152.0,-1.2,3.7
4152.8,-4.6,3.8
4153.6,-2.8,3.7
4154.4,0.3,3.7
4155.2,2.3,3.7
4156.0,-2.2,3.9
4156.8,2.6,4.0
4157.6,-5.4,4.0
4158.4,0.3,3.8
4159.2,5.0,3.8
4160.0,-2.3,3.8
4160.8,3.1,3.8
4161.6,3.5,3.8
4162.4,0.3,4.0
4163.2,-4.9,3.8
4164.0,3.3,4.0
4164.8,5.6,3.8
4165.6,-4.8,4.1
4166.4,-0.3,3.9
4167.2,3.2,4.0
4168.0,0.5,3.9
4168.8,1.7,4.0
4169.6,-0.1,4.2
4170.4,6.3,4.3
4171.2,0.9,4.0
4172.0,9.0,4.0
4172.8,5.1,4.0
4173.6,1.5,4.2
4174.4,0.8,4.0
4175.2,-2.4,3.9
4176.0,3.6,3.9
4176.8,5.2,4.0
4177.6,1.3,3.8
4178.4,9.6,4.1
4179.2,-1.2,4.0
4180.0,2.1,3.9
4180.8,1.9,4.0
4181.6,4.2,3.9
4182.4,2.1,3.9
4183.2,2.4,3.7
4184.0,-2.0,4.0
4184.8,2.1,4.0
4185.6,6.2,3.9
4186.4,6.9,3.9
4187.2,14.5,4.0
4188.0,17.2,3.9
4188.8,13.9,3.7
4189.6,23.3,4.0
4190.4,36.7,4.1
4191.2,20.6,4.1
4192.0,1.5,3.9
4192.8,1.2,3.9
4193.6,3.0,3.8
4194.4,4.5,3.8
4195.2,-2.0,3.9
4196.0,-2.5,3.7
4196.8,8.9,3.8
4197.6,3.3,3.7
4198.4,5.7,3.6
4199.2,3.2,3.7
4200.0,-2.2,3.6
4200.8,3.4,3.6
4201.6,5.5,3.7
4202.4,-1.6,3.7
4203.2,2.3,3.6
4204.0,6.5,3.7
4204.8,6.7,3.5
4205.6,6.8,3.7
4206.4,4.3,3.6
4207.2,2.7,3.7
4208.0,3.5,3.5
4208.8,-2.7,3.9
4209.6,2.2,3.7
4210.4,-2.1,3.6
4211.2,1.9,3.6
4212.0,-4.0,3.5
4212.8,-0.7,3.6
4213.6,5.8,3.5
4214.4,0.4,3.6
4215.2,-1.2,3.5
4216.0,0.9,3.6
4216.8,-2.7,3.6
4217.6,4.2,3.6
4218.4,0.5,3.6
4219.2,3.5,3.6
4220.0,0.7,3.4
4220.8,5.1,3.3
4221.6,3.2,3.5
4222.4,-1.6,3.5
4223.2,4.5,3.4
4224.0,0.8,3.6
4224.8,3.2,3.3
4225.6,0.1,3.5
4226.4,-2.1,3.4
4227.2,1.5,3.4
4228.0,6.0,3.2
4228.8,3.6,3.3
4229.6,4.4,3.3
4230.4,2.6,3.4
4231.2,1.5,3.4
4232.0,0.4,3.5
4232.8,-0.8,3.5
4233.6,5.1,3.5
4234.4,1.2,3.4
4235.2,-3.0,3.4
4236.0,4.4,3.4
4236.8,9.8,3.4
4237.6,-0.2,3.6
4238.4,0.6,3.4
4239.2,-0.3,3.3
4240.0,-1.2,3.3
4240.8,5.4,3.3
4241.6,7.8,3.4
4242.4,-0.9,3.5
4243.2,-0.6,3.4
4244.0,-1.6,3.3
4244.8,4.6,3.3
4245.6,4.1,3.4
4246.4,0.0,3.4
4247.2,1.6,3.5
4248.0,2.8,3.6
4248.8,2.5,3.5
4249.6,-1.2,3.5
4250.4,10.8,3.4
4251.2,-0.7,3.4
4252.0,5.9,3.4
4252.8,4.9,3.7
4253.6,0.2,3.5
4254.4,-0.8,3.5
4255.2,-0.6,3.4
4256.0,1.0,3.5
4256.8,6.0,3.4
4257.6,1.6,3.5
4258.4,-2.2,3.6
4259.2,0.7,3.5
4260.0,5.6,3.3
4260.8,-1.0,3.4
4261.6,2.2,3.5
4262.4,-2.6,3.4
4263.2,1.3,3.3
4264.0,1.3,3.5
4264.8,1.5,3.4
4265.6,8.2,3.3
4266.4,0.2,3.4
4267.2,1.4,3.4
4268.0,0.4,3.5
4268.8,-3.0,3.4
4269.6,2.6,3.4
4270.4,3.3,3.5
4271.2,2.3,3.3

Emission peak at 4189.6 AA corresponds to [O II] 3727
